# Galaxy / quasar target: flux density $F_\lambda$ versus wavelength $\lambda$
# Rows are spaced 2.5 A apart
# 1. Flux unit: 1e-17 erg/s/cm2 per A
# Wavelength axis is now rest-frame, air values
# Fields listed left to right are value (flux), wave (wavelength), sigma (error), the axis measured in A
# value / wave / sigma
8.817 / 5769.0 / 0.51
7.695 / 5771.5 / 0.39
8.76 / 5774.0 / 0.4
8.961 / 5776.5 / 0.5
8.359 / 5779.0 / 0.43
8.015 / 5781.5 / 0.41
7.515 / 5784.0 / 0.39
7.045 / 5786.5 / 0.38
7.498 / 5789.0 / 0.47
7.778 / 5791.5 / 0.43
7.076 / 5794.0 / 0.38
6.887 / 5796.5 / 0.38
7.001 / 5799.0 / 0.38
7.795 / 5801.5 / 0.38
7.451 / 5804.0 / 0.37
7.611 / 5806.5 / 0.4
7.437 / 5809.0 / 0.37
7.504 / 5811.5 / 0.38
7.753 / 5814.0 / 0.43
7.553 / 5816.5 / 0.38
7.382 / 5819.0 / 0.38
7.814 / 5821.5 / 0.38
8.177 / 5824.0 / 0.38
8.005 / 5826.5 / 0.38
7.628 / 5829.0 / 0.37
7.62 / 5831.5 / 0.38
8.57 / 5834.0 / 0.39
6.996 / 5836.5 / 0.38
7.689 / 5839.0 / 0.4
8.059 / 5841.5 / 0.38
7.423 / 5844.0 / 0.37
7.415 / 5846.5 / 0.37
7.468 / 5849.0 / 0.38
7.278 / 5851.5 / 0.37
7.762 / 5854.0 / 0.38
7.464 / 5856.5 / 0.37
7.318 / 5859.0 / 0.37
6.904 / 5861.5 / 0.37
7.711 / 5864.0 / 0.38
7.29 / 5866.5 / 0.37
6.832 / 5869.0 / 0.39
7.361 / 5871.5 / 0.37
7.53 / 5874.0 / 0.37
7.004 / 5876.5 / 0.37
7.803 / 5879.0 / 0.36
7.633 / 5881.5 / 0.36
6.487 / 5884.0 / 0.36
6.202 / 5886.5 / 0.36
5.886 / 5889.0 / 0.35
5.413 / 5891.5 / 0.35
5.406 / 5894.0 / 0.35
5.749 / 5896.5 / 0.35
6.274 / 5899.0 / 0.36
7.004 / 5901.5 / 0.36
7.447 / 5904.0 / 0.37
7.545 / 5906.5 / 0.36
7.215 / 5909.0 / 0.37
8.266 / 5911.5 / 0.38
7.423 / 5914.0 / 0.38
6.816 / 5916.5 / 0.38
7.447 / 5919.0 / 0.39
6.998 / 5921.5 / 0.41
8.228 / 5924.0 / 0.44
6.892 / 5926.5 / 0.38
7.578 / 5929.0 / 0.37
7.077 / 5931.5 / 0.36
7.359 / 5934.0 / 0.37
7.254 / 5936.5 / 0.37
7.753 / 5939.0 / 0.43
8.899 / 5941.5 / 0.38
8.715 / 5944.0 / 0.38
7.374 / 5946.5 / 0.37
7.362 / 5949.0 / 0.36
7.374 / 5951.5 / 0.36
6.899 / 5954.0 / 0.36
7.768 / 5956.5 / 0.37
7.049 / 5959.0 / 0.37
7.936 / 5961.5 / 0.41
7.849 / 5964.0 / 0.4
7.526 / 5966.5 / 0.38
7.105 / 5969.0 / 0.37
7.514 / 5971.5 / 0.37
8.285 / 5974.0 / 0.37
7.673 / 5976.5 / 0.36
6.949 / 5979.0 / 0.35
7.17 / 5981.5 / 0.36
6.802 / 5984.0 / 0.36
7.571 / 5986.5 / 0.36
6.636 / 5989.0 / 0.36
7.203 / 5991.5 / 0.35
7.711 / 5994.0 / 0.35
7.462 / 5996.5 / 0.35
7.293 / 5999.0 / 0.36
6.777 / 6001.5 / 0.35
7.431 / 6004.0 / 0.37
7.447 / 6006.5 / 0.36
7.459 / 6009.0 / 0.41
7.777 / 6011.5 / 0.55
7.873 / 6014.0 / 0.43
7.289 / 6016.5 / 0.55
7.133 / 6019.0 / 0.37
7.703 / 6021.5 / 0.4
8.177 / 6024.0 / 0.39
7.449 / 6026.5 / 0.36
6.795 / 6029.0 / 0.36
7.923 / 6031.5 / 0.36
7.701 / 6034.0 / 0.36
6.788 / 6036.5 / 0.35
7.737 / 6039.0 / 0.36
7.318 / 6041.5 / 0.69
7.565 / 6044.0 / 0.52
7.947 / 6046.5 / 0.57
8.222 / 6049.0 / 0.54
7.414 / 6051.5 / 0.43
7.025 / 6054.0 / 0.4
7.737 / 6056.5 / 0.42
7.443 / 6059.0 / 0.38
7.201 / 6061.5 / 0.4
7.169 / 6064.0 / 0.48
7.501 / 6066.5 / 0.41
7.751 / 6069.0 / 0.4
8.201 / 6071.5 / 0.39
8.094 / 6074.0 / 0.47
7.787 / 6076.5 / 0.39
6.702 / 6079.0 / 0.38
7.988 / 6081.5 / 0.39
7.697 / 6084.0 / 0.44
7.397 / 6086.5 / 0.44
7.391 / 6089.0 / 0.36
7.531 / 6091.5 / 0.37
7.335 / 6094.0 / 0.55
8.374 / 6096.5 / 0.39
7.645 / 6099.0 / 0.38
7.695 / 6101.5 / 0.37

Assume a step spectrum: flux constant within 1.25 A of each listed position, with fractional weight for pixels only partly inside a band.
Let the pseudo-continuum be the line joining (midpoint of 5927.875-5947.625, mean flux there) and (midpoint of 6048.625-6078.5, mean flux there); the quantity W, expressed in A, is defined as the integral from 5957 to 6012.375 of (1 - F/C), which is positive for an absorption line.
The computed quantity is 2.1 A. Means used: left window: 7.75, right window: 7.59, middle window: 7.39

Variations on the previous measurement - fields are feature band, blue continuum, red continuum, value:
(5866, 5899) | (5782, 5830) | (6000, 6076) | 3.94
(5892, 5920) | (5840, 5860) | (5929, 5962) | 2.40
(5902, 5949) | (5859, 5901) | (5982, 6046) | -3.98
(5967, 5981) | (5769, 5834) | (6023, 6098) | 0.26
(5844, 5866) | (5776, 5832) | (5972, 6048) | 0.50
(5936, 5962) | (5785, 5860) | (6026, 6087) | -0.44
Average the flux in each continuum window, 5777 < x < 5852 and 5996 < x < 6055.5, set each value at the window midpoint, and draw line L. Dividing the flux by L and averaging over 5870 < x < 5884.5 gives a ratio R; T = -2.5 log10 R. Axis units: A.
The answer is 0.03 mag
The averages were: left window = 7.61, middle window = 7.34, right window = 7.49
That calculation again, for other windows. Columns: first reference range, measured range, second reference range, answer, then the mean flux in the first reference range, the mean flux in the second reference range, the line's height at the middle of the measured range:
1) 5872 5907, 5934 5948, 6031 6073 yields -0.14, 6.67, 7.56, 6.95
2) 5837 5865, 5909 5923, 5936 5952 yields 0.05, 7.48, 7.87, 7.75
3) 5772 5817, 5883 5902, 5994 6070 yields 0.25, 7.67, 7.49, 7.59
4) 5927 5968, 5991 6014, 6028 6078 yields 0.02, 7.59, 7.57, 7.58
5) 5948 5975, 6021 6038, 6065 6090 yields 0.01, 7.51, 7.65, 7.59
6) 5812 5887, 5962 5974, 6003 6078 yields -0.01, 7.48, 7.57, 7.53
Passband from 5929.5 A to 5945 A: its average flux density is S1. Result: 7.82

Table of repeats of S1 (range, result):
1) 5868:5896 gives 6.66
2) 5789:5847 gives 7.59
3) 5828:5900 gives 7.11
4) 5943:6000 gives 7.44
